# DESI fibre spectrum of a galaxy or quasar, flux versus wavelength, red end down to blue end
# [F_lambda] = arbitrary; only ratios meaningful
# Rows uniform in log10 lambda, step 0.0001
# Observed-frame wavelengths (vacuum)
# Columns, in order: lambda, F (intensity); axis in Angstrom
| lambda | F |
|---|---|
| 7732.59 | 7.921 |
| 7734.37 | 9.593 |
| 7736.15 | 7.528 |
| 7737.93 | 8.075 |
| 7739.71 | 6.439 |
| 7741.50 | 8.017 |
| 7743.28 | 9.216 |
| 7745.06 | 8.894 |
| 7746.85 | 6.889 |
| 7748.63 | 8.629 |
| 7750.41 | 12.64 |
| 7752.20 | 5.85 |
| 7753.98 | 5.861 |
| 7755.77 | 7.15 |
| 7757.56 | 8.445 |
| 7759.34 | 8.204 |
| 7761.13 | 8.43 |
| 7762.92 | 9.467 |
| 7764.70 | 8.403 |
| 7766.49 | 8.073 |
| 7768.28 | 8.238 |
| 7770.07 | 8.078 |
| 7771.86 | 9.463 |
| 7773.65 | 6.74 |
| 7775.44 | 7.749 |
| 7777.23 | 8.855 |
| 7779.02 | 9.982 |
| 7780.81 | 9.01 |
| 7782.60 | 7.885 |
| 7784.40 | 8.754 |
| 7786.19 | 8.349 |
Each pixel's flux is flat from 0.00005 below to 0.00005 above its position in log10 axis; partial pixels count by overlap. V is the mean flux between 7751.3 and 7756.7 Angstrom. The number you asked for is 6.29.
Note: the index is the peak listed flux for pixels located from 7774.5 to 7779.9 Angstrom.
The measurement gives 9.982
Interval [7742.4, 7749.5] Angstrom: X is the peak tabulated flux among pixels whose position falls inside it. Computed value 9.216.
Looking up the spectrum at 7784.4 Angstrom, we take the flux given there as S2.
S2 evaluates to 8.754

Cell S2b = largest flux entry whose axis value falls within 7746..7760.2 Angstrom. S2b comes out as 12.64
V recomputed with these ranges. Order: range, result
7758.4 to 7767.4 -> 8.52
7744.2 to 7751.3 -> 9.27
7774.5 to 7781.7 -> 8.89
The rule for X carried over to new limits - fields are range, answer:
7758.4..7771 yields 9.467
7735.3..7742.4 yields 8.075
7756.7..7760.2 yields 8.445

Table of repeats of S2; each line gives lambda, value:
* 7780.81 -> 9.01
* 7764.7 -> 8.403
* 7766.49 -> 8.073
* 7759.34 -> 8.204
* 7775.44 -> 7.749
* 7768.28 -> 8.238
